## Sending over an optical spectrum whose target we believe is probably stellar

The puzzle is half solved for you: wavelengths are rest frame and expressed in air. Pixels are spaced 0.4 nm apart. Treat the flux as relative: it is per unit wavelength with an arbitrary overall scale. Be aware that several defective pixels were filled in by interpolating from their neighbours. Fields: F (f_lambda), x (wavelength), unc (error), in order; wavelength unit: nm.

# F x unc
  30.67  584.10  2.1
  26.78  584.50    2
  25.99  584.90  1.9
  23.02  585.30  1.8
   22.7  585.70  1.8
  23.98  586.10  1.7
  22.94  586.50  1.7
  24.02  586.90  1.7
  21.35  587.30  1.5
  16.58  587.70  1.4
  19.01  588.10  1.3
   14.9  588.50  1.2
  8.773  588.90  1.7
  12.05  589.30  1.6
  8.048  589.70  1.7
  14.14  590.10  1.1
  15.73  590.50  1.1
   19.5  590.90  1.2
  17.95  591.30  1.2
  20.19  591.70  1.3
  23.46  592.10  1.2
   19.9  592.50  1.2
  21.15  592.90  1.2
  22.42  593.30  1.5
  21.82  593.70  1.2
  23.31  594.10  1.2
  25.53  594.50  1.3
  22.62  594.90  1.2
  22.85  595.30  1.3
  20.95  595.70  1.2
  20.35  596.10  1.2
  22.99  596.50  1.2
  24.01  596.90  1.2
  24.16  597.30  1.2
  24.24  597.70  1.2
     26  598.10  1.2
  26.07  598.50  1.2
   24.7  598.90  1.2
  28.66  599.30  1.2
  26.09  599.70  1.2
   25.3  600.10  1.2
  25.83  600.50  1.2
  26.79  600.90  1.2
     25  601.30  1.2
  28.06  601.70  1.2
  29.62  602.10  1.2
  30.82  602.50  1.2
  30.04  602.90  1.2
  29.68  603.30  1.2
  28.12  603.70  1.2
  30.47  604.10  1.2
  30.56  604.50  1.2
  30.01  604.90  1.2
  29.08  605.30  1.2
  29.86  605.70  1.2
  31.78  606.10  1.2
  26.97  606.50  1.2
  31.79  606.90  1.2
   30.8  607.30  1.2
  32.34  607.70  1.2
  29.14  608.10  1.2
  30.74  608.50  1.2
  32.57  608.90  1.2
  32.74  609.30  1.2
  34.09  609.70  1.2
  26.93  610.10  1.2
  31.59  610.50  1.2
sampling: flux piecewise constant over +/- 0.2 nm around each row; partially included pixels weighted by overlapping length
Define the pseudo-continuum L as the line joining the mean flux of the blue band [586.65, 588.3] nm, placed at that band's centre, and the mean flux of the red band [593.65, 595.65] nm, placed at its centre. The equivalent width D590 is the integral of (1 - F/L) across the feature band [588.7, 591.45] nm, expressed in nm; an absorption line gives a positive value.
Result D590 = 1.00 nm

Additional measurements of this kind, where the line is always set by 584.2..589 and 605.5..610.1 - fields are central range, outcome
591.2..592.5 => 0.168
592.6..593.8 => 0.132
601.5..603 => -0.061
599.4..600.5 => 0.056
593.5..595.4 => 0.125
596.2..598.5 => 0.171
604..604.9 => -0.029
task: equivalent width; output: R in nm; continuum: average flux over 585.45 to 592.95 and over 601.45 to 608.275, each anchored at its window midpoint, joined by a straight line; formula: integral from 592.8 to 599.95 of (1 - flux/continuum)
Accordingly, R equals -0.08 nm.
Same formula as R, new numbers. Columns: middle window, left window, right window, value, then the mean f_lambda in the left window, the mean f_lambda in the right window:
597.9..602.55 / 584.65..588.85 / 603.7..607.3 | 0.120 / 21.1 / 30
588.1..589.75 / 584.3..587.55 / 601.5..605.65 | 0.836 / 23.7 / 29.7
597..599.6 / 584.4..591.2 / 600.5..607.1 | -0.001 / 18.7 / 29.2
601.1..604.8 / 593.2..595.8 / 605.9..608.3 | -0.158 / 22.9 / 30.5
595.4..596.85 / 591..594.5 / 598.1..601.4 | 0.117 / 21.5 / 26.1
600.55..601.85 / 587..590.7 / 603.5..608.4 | -0.032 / 14.8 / 30.1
